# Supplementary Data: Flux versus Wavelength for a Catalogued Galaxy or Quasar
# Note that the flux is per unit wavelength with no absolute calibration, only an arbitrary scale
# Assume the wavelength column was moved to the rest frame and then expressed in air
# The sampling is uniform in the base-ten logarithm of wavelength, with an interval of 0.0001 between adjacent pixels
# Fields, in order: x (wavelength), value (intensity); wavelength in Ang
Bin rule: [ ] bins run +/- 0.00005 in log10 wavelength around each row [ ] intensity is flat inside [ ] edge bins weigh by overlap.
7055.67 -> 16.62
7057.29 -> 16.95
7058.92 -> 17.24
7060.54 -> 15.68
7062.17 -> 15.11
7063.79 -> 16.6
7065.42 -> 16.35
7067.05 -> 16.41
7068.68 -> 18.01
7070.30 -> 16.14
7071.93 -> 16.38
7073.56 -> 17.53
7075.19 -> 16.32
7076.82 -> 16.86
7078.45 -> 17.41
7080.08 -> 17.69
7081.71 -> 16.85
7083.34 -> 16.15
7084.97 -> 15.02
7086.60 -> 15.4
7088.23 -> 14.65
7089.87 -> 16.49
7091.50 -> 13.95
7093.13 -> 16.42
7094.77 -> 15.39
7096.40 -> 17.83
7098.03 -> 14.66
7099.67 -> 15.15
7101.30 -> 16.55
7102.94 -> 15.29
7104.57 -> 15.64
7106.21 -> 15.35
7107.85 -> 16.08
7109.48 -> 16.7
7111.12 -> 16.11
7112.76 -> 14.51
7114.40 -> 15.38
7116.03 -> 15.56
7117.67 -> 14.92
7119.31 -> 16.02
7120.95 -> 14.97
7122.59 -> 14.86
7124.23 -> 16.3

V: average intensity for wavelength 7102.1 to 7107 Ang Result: 15.4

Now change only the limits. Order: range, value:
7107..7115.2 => 15.7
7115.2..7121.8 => 15.4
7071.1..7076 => 16.7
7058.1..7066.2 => 16.2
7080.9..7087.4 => 15.9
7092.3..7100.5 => 15.9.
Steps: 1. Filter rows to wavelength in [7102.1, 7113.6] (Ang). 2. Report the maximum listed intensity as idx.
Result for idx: 16.7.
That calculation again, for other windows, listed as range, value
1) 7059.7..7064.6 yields 16.6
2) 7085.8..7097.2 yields 17.83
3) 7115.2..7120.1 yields 16.02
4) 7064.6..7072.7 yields 18.01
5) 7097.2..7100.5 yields 15.15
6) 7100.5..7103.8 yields 16.55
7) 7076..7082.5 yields 17.69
